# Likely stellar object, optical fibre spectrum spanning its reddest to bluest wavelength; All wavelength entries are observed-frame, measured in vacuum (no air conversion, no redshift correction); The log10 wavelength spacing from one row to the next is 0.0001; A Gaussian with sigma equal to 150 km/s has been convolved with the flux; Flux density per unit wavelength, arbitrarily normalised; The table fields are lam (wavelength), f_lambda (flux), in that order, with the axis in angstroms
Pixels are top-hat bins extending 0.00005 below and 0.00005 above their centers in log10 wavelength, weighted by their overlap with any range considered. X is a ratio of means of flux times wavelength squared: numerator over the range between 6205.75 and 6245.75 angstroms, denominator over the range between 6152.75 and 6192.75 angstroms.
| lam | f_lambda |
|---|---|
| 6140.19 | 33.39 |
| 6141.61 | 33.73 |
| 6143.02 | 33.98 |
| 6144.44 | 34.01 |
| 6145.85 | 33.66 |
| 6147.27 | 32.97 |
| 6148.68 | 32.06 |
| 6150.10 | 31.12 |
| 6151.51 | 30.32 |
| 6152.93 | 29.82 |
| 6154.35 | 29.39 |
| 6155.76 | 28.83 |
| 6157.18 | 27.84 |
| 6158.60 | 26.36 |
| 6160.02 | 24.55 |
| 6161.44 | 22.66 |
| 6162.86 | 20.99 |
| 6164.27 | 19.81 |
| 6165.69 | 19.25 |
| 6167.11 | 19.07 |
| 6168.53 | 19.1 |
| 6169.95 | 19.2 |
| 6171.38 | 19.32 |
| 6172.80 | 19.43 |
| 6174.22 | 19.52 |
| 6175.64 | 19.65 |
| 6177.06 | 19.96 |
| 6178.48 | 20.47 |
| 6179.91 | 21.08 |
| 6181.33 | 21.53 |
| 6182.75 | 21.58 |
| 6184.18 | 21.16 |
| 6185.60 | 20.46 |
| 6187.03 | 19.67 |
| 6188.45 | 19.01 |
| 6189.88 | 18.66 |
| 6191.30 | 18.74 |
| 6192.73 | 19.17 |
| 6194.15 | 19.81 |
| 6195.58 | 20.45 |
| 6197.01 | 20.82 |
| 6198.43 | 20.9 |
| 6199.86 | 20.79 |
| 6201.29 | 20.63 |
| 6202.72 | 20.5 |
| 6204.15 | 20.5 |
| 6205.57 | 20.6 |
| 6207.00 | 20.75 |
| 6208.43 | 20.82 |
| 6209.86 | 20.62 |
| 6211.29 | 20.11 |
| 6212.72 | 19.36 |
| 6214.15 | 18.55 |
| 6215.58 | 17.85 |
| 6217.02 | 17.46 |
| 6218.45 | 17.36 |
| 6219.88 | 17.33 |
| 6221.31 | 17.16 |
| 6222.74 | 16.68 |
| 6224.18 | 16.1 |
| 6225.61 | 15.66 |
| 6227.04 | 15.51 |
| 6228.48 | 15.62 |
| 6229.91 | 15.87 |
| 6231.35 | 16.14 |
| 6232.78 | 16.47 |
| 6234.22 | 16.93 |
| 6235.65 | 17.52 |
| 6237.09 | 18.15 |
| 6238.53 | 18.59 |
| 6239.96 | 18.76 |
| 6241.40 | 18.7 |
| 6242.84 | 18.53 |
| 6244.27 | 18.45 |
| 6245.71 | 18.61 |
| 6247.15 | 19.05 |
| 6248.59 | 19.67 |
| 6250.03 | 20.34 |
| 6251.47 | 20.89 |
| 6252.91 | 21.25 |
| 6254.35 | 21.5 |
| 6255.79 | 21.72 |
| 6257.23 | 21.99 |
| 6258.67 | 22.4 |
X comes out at 0.84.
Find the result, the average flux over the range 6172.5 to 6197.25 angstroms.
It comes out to 20.1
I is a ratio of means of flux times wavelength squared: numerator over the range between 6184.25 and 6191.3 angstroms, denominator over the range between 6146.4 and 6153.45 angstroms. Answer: 0.63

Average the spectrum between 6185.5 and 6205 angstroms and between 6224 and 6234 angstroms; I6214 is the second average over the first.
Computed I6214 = 0.8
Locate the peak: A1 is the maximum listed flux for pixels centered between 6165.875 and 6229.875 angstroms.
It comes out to 21.58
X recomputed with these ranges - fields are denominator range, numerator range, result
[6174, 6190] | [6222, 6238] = 0.82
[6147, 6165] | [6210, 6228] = 0.65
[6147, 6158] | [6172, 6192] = 0.67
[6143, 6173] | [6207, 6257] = 0.73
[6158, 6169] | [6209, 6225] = 0.86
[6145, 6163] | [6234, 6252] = 0.67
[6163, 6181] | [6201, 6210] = 1.06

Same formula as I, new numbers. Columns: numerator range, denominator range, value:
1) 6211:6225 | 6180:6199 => 0.89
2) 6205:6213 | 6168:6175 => 1.07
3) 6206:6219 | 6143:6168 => 0.72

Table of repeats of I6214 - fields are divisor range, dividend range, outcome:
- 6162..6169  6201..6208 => 1.04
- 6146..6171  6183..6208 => 0.79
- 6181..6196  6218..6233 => 0.82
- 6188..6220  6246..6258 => 1.05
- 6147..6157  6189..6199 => 0.65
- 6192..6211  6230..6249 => 0.88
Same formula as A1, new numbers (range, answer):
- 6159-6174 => 24.55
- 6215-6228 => 17.85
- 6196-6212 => 20.9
